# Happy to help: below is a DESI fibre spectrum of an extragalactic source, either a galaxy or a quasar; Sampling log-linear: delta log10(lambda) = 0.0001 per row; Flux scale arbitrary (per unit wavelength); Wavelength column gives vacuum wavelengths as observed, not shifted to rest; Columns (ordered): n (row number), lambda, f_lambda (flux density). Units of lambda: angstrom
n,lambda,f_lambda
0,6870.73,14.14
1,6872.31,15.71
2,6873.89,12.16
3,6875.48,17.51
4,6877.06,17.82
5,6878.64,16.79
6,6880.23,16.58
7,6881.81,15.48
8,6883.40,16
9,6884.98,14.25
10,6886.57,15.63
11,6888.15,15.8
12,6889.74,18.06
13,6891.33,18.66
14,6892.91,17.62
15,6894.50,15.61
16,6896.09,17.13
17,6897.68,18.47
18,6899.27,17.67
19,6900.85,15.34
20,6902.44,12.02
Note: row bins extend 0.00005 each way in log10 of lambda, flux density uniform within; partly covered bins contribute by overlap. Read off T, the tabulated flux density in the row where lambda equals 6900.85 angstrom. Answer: 15.34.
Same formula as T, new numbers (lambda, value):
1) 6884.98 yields 14.25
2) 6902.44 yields 12.02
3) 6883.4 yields 16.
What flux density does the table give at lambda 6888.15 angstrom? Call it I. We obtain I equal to 15.8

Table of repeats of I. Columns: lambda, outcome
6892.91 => 17.62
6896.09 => 17.13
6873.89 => 12.16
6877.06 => 17.82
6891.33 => 18.66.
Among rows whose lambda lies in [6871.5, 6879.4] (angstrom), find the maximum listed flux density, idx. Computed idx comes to 17.82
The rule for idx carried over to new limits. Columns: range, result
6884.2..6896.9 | 18.66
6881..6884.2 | 16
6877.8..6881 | 16.79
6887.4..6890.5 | 18.06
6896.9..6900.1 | 18.47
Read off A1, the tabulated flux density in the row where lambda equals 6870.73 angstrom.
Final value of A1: 14.14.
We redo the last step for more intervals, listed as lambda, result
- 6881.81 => 15.48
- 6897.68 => 18.47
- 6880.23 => 16.58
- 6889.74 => 18.06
